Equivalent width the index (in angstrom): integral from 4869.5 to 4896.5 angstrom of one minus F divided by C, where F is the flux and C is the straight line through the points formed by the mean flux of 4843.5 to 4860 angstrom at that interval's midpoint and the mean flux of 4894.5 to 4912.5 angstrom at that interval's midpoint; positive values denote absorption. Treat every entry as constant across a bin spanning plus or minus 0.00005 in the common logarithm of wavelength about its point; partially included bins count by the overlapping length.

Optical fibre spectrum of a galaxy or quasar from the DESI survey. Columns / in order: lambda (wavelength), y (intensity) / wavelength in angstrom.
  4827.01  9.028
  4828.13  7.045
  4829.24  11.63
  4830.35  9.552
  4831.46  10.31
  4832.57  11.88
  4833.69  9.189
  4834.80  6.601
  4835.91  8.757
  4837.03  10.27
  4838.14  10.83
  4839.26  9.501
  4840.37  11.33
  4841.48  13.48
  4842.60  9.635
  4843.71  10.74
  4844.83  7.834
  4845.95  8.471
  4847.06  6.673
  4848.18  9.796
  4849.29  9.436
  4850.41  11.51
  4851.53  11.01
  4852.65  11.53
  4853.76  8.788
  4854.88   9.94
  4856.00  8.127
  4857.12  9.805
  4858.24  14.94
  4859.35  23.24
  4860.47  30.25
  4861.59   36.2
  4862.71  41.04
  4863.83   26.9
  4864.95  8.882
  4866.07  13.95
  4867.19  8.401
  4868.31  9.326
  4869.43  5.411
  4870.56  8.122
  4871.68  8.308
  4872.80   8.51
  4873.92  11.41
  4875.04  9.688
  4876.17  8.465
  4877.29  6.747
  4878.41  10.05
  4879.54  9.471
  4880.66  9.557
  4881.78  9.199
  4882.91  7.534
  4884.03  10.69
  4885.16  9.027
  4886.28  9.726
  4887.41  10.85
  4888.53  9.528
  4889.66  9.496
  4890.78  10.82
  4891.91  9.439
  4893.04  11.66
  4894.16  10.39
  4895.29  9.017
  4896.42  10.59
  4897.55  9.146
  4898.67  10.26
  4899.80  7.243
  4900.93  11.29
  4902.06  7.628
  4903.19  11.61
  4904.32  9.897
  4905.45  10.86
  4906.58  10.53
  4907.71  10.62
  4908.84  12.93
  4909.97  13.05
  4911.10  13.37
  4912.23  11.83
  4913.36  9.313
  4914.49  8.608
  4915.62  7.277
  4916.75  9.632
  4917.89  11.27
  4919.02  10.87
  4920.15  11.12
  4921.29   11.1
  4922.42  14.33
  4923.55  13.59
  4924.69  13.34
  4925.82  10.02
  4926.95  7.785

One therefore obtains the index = 3.3 angstrom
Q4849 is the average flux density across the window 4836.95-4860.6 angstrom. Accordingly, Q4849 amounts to 11.4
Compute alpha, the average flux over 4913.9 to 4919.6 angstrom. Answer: 9.54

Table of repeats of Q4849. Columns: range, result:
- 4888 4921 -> 10.3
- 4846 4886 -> 12.6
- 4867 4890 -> 9.03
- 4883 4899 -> 9.97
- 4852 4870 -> 16.6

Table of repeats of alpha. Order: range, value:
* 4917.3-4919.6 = 11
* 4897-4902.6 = 9.12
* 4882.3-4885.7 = 9.07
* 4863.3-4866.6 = 16.5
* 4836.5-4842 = 11.1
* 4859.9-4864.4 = 33.5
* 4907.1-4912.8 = 12.4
